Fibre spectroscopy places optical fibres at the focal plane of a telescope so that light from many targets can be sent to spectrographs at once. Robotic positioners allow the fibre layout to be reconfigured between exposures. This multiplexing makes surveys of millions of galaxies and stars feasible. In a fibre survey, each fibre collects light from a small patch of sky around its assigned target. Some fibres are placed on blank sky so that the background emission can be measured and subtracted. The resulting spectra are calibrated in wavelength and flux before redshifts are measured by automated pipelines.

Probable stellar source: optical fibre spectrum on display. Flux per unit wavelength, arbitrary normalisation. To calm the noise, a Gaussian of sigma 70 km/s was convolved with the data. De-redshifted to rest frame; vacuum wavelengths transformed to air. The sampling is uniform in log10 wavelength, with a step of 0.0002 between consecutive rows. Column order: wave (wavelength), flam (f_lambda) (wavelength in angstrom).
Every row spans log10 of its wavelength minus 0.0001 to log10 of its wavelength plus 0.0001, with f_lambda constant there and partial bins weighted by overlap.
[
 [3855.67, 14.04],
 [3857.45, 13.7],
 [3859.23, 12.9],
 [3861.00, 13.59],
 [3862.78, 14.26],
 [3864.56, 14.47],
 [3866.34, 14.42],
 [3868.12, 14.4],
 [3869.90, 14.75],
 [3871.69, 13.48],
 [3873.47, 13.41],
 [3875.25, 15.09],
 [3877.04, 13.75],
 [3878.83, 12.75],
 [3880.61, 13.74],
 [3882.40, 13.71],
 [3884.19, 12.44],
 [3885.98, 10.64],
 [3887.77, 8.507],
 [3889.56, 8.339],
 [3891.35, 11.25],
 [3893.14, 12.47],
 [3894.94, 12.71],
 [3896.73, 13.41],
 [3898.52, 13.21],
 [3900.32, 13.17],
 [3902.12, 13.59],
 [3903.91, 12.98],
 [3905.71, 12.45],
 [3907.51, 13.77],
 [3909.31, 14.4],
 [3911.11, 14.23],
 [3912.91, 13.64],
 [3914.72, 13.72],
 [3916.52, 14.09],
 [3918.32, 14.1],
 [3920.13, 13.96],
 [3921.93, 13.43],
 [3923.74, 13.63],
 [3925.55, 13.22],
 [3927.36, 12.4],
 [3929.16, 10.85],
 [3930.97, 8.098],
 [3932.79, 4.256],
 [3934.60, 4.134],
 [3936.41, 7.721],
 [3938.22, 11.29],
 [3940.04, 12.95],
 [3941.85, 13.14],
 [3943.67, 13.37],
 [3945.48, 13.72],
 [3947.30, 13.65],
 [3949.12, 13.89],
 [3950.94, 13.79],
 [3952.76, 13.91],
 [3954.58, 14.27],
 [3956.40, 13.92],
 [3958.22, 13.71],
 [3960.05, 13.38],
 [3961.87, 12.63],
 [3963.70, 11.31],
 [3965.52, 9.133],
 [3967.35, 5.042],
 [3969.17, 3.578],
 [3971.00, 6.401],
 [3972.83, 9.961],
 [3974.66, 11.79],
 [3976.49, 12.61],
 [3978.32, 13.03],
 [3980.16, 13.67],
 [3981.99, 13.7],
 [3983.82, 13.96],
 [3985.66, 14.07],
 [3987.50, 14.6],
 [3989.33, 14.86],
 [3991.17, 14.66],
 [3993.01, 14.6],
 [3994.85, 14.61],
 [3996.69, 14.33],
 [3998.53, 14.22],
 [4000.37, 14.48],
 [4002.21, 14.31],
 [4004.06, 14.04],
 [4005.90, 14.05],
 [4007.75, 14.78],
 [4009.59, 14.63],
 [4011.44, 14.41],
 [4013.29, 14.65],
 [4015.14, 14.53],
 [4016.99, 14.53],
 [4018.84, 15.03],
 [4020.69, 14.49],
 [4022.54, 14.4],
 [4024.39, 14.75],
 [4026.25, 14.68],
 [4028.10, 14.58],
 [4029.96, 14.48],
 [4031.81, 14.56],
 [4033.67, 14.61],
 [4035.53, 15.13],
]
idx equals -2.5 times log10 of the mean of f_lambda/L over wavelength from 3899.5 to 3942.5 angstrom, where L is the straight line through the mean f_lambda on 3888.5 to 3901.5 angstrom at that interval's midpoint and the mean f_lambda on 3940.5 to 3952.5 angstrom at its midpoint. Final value 0.06 mag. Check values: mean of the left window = 12.1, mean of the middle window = 12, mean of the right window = 13.6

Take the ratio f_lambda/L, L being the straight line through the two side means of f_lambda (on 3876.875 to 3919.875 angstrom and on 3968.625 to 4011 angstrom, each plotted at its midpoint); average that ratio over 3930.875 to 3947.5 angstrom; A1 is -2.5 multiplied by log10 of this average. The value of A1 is 0.26 mag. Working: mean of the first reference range 12.8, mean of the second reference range 13.2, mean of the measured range 10.2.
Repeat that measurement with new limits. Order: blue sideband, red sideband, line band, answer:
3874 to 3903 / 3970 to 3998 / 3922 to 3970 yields 0.14 mag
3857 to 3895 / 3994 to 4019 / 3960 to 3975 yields 0.49 mag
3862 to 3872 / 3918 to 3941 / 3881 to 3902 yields 0.08 mag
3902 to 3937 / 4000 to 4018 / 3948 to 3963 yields -0.06 mag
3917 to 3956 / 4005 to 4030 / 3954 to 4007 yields 0.07 mag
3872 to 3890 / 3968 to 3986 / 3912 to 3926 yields -0.16 mag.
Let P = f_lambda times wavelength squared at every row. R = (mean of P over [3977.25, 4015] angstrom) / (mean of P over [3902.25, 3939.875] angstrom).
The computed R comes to 1.3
